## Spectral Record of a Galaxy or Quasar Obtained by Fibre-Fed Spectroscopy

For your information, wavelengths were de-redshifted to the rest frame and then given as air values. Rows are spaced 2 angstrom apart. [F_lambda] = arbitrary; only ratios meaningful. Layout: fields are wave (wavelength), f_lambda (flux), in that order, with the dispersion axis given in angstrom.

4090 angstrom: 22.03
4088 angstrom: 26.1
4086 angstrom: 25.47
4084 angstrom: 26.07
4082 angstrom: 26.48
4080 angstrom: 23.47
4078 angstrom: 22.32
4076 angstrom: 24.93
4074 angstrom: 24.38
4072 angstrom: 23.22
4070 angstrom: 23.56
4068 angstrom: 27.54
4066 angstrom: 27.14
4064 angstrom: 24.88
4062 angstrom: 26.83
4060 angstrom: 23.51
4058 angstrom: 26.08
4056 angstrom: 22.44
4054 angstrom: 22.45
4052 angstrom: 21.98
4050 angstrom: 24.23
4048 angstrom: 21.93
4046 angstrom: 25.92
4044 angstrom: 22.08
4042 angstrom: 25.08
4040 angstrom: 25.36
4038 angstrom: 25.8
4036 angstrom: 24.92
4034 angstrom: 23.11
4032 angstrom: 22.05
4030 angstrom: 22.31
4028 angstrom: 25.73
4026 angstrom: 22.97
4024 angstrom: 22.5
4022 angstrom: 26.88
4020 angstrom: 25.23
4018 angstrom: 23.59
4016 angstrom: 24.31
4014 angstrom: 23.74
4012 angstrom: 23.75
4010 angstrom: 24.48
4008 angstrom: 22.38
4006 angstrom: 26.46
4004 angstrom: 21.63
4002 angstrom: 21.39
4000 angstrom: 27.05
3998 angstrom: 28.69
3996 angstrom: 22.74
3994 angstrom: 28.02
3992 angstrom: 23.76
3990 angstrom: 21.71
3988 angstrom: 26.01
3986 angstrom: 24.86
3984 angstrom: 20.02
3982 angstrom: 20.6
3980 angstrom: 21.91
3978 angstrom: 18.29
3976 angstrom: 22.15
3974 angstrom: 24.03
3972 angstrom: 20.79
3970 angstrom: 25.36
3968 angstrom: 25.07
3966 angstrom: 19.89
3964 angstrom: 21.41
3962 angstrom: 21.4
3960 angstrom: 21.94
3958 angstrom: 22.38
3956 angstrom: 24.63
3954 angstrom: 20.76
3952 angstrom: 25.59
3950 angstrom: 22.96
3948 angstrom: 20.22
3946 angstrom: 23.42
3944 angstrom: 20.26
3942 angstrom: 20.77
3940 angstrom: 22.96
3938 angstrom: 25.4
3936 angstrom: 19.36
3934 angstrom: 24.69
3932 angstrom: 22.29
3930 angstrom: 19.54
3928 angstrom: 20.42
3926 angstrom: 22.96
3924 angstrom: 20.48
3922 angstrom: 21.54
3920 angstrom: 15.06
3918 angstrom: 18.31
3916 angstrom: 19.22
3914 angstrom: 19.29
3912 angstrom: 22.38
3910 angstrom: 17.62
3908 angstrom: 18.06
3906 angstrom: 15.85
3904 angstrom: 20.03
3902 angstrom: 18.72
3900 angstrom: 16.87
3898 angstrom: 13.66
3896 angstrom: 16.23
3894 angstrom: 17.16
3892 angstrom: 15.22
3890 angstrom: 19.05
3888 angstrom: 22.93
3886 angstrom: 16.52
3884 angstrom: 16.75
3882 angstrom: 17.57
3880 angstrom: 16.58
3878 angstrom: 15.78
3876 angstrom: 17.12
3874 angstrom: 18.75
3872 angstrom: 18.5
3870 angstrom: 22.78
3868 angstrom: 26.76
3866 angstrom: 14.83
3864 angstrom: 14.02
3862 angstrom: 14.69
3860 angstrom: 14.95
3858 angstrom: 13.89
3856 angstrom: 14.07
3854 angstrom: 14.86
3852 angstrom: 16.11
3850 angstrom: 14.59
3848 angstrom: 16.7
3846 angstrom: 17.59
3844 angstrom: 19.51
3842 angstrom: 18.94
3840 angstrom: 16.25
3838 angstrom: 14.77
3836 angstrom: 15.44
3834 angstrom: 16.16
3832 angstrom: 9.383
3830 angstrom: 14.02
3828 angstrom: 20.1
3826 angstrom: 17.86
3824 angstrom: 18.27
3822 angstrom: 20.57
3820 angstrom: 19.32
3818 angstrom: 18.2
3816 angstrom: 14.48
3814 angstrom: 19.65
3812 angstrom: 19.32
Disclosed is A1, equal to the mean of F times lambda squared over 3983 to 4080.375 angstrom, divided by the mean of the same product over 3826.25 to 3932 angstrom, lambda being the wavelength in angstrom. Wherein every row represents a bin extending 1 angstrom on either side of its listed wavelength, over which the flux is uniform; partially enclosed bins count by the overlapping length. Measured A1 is 1.49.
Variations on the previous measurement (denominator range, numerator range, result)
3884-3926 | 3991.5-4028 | 1.41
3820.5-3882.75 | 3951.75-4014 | 1.47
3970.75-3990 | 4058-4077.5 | 1.19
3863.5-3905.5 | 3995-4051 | 1.45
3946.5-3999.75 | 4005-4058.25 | 1.07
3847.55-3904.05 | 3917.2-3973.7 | 1.33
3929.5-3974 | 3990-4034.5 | 1.11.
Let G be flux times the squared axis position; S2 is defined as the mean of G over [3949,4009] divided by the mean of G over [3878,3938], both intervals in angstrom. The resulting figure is 1.27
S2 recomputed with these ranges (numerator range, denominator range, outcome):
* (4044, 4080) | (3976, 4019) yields 1.06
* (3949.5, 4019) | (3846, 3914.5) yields 1.42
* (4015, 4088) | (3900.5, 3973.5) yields 1.22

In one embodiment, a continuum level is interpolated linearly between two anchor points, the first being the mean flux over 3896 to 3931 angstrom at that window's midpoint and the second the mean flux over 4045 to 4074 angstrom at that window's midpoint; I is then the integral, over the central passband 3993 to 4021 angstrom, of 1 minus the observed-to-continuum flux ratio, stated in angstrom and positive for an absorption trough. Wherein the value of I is -2.7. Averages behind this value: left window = 18.8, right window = 24.4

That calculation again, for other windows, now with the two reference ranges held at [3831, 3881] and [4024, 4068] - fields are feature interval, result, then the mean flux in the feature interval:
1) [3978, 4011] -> -2.4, 23.7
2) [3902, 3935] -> -1.3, 19.8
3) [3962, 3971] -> -0.8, 22.8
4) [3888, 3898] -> 0.4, 17.2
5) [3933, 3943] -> -1.4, 22.6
